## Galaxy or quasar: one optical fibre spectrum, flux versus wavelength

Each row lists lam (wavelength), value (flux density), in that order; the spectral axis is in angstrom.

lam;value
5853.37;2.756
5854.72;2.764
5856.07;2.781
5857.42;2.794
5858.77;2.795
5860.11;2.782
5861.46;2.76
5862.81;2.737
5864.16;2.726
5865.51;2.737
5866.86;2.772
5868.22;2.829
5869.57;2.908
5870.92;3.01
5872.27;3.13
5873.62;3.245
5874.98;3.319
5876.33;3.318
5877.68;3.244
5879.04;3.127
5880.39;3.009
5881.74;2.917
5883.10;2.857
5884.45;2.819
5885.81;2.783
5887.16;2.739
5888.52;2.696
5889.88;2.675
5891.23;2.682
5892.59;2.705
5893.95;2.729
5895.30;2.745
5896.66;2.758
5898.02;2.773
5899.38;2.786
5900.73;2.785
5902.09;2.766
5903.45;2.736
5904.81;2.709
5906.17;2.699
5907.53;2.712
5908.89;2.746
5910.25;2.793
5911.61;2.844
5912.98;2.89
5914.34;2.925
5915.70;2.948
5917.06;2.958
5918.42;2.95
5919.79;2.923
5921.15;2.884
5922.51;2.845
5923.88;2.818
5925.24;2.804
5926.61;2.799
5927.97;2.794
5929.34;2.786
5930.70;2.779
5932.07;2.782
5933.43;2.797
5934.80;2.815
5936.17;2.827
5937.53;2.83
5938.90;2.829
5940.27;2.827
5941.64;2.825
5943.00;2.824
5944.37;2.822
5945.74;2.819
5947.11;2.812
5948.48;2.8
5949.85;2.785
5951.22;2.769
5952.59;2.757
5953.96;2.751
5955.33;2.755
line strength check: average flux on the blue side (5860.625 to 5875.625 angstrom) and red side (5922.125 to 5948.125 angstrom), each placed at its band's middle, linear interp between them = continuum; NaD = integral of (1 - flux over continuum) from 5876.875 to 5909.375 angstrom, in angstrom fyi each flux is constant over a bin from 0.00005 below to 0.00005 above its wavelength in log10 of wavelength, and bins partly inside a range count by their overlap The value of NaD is 0.9 angstrom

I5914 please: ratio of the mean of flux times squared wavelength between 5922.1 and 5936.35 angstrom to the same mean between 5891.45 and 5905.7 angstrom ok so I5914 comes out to 1.03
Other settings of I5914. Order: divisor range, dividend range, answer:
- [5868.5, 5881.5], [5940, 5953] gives 0.92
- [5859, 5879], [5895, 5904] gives 0.94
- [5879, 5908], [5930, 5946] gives 1.03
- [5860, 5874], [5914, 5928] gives 1.02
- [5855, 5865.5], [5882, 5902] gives 1.01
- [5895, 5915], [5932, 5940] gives 1.02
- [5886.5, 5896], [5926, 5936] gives 1.05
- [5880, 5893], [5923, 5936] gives 1.02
